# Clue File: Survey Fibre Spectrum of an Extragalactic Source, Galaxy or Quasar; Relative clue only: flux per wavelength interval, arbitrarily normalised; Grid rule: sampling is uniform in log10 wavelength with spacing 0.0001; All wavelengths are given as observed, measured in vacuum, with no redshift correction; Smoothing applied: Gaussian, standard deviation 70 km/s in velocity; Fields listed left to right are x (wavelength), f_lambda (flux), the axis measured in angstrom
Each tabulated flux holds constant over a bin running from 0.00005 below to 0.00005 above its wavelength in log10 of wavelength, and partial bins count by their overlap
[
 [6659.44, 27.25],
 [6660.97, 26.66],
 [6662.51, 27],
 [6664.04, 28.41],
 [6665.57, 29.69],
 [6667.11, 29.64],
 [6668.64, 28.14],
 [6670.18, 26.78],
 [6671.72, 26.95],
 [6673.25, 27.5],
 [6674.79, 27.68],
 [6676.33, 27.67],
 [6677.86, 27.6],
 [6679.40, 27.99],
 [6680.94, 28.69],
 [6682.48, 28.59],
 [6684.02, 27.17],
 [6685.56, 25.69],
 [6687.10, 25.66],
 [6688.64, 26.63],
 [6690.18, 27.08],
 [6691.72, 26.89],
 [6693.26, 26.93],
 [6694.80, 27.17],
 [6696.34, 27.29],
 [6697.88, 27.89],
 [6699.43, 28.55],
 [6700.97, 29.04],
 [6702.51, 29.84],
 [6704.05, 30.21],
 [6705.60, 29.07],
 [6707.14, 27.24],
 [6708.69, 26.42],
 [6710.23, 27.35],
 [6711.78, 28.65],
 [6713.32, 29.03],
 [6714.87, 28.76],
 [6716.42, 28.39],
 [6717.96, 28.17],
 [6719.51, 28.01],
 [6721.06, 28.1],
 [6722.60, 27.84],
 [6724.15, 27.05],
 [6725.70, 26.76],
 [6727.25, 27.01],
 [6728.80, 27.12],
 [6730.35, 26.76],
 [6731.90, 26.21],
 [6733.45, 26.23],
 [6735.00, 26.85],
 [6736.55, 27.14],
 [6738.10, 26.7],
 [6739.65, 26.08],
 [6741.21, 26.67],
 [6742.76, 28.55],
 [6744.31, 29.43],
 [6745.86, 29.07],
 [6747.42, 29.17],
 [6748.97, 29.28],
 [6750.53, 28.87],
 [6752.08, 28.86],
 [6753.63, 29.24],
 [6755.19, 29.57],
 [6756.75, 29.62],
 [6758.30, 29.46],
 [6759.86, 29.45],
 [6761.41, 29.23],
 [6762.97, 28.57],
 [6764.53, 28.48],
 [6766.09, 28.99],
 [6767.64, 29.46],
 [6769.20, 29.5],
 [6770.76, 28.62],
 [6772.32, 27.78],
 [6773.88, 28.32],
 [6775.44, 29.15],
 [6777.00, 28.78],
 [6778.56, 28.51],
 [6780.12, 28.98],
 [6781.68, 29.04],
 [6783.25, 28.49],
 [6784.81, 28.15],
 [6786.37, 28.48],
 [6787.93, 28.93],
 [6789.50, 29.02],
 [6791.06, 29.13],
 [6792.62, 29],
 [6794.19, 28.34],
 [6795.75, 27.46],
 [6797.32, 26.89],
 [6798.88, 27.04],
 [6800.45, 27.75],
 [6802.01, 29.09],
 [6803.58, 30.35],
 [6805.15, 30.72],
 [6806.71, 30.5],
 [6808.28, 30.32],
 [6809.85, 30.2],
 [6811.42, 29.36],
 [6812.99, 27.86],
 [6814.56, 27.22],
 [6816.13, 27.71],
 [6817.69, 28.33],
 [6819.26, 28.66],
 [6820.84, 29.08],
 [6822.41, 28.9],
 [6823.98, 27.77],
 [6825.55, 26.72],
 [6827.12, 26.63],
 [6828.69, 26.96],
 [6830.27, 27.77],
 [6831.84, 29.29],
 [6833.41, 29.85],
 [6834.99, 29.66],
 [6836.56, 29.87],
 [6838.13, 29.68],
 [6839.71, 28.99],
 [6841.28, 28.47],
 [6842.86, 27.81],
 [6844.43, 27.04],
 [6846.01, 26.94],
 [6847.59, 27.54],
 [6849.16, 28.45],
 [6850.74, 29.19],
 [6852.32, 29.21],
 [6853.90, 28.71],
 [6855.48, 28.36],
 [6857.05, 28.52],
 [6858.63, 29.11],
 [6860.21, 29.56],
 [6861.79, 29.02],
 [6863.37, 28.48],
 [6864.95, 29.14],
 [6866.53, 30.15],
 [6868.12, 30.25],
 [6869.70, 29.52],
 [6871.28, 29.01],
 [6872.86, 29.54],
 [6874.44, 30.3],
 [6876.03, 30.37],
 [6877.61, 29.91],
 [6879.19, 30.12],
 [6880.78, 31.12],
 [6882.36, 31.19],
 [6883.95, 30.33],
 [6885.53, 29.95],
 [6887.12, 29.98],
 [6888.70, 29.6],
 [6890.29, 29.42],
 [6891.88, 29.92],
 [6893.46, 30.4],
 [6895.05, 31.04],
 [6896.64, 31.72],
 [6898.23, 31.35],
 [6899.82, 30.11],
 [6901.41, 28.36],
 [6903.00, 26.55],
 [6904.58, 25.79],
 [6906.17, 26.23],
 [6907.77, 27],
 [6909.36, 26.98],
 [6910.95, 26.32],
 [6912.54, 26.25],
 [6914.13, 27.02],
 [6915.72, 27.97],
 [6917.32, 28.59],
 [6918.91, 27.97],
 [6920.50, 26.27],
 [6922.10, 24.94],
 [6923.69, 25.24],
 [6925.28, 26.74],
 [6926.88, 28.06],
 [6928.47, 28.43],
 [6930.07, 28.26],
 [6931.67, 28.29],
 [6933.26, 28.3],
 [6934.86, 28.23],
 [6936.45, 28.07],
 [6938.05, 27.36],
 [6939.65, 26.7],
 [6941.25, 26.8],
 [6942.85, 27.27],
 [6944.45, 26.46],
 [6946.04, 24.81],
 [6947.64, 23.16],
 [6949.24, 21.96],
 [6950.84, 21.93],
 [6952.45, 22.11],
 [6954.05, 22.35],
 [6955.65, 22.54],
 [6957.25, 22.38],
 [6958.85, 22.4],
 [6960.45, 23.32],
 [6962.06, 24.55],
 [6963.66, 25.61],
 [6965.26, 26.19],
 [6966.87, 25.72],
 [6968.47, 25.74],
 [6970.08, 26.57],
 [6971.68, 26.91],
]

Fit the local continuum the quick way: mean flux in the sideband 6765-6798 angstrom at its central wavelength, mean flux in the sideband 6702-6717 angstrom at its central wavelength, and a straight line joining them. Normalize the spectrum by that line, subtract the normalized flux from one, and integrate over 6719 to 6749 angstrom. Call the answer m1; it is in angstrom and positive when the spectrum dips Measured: 1.1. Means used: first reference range 28.5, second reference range 28.6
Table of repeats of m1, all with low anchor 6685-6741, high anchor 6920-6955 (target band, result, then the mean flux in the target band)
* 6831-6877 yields -4.3 angstrom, 29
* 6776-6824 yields -3.3 angstrom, 28.7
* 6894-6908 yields -1.4 angstrom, 28.8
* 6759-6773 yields -0.9 angstrom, 28.9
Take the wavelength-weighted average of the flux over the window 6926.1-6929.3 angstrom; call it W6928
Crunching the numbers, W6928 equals 28.3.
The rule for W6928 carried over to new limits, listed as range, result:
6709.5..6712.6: 28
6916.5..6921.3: 27.6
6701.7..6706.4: 29.7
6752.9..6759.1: 29.4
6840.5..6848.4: 27.6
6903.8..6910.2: 26.5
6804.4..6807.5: 30.7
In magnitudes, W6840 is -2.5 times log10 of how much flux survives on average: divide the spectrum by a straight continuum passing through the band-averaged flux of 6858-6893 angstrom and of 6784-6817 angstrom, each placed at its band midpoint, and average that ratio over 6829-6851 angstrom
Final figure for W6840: 0.03 mag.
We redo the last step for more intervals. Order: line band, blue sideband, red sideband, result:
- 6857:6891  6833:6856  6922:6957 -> -0.08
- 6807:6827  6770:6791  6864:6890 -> 0.03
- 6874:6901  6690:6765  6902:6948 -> -0.12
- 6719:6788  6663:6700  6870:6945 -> -0.02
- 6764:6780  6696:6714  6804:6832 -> -0.01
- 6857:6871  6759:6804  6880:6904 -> 0.01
